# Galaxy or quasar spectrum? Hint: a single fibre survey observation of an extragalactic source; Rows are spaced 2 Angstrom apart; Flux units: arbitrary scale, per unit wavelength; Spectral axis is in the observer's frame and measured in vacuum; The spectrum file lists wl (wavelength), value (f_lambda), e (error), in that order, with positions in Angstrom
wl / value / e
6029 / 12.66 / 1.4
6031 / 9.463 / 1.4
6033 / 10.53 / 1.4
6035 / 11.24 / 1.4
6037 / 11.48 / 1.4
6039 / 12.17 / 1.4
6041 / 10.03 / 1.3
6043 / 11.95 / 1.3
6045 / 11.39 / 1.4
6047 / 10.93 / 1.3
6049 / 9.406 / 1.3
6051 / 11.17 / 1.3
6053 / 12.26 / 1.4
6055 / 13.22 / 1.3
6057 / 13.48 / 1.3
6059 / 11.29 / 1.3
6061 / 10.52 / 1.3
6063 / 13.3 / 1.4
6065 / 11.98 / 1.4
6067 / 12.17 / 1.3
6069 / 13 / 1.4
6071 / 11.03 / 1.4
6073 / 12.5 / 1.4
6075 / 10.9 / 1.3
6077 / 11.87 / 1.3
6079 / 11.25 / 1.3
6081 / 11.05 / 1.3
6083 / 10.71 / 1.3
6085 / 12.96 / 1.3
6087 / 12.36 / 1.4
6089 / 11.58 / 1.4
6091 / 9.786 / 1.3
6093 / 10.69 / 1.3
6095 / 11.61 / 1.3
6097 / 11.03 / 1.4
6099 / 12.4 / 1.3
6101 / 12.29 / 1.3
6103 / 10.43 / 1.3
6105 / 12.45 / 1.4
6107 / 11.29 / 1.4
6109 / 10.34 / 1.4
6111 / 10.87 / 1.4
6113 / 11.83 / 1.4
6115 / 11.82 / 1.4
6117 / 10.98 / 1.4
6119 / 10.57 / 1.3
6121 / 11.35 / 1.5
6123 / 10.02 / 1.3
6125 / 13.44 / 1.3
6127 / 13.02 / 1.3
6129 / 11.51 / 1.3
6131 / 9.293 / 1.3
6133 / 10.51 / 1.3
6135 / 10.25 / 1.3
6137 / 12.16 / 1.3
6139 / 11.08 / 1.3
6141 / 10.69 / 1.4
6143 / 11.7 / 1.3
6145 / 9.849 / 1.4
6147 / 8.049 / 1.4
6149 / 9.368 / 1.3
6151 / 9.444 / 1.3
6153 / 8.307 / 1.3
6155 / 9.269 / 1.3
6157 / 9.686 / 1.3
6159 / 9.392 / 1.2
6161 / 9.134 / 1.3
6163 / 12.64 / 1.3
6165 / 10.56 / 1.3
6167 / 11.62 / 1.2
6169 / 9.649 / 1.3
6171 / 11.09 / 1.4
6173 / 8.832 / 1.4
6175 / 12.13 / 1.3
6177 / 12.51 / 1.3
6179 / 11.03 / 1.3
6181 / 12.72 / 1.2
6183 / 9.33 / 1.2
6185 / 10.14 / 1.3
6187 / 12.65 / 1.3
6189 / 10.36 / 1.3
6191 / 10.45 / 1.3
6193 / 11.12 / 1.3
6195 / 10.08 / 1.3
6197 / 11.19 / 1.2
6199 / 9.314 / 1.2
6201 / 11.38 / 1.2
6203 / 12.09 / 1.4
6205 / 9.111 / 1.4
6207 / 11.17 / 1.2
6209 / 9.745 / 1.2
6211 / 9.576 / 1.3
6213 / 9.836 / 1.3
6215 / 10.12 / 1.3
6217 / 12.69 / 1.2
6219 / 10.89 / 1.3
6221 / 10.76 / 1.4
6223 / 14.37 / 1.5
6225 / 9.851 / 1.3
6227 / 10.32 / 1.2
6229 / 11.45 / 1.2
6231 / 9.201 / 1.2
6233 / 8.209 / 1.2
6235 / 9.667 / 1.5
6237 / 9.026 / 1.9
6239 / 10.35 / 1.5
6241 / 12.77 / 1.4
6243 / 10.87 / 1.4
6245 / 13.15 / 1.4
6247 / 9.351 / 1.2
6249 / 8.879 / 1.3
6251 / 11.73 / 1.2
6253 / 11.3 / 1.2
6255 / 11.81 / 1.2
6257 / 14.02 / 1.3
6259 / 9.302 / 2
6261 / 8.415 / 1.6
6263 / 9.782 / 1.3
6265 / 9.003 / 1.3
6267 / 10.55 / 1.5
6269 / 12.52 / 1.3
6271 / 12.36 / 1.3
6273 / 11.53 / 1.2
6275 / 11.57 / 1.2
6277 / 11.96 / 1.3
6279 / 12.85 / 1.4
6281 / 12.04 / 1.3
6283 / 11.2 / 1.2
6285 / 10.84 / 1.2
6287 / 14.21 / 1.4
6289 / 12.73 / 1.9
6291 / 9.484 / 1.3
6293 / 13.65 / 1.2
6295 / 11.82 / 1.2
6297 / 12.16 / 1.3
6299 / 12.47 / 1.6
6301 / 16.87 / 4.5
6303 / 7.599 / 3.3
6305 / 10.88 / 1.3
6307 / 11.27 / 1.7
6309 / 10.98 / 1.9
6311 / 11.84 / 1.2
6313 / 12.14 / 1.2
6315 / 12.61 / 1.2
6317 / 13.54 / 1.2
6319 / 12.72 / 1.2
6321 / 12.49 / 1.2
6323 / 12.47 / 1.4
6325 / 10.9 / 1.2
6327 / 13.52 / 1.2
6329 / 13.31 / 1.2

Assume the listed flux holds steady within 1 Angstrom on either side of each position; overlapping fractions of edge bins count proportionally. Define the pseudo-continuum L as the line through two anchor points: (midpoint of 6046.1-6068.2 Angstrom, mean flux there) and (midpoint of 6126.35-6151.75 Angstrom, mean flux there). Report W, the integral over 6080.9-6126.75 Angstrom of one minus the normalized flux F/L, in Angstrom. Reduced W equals -1.5 Angstrom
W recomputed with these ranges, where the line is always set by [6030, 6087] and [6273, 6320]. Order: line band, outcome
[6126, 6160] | 4.4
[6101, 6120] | 0.7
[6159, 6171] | 1.2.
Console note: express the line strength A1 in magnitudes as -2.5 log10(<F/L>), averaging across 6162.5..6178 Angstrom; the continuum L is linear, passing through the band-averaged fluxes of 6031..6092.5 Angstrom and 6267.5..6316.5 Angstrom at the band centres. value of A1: 0.06 mag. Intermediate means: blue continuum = 11.5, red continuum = 12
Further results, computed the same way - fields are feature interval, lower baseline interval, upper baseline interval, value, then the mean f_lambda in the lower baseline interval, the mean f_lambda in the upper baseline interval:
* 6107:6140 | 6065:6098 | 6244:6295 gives 0.03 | 11.5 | 11.4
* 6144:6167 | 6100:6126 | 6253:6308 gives 0.18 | 11.4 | 11.6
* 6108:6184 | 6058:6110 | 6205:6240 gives 0.04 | 11.6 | 10.4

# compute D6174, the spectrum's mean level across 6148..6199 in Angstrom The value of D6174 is 10.5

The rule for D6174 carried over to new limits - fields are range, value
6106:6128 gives 11.4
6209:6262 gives 10.7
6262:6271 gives 10.7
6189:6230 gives 10.8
